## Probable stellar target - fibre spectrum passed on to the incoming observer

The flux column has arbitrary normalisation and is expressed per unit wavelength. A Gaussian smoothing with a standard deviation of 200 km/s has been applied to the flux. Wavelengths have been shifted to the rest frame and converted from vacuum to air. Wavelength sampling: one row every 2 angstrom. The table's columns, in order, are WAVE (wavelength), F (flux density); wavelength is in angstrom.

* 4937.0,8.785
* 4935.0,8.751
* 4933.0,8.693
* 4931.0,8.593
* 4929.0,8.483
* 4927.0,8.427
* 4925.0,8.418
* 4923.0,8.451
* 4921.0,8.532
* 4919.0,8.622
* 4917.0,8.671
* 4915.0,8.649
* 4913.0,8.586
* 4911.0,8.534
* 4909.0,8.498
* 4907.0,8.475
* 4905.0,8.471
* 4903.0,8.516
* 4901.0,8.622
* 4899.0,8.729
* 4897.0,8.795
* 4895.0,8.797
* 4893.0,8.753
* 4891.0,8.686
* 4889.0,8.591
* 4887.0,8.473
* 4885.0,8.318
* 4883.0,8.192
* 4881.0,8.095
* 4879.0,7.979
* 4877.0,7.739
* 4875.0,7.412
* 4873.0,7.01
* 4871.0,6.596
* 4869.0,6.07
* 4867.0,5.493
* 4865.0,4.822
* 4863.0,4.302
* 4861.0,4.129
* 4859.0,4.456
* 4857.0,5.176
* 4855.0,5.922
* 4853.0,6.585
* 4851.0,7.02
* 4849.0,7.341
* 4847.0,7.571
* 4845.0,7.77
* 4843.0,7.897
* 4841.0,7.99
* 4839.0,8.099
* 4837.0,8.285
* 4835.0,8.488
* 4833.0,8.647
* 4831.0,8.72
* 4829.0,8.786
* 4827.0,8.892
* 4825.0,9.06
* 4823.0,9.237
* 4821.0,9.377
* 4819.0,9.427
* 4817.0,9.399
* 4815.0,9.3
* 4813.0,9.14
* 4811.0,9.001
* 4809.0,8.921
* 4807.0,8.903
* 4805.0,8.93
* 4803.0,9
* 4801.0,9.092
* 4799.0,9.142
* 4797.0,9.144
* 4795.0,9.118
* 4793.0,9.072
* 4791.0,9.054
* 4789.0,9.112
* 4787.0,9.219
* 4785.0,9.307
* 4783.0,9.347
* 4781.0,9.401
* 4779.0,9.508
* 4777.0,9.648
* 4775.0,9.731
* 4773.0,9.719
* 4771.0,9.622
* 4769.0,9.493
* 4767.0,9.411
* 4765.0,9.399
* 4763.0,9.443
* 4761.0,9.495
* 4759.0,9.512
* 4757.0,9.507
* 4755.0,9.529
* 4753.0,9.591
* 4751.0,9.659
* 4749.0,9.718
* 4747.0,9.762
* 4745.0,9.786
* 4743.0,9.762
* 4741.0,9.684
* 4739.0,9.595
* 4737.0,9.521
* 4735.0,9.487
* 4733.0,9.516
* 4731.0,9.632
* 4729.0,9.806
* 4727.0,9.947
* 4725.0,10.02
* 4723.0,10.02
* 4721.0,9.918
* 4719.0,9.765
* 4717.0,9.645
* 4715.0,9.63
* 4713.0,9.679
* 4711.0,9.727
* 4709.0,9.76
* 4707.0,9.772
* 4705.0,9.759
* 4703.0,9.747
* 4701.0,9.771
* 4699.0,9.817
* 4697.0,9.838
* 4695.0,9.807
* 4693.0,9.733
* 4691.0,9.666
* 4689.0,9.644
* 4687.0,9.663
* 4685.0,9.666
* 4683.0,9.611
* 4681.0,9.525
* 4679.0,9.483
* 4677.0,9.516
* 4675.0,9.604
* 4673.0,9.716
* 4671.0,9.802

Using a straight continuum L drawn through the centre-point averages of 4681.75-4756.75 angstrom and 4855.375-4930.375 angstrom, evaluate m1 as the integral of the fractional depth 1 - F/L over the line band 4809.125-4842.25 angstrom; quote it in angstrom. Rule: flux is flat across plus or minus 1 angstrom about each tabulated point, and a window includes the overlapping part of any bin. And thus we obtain -1.5 angstrom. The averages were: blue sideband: 9.72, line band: 8.86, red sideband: 7.68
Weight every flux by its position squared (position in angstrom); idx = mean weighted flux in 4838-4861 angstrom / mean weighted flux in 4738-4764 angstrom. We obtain 0.73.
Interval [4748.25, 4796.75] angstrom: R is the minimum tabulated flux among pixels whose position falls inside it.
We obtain 9.054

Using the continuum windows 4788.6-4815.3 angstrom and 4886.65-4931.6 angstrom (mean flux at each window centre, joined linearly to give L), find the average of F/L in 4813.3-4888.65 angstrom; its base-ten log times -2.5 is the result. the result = 0.17 mag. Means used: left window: 9.06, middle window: 7.54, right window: 8.58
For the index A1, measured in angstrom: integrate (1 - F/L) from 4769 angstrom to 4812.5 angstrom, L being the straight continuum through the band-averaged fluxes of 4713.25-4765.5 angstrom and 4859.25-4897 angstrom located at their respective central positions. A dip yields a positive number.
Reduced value -2.5 angstrom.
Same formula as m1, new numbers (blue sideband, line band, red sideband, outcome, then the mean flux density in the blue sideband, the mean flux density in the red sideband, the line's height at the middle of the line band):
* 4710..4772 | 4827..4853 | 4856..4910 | 0.2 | 9.65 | 7.38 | 8.07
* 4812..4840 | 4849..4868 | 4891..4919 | 7.3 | 8.92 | 8.62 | 8.8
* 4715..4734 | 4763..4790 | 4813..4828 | 0.1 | 9.8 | 9.23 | 9.49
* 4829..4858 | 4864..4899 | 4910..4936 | 1.7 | 7.58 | 8.57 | 8.05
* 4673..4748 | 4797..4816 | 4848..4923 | -1.2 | 9.71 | 7.52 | 8.51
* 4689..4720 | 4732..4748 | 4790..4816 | -0.2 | 9.74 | 9.06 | 9.49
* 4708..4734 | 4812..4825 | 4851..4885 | -3.1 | 9.77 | 6.33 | 7.49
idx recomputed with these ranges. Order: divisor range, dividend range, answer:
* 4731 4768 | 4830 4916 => 0.83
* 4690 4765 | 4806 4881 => 0.82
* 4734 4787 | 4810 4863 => 0.85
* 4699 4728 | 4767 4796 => 0.99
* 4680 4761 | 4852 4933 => 0.85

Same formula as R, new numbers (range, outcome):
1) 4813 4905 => 4.129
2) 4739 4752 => 9.595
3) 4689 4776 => 9.399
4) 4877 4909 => 7.739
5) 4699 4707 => 9.747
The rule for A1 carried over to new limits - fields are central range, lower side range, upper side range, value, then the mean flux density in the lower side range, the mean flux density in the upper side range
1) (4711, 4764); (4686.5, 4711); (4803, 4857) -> -1.9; 9.75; 8.36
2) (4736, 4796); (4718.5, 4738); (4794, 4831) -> -0.2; 9.76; 9.09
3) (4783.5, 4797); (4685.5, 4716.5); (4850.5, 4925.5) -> -0.7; 9.73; 7.56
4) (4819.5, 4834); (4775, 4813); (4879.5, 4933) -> 0.0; 9.18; 8.54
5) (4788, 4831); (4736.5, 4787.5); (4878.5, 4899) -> 0.3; 9.56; 8.49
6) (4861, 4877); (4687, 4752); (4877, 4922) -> 5.1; 9.74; 8.51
